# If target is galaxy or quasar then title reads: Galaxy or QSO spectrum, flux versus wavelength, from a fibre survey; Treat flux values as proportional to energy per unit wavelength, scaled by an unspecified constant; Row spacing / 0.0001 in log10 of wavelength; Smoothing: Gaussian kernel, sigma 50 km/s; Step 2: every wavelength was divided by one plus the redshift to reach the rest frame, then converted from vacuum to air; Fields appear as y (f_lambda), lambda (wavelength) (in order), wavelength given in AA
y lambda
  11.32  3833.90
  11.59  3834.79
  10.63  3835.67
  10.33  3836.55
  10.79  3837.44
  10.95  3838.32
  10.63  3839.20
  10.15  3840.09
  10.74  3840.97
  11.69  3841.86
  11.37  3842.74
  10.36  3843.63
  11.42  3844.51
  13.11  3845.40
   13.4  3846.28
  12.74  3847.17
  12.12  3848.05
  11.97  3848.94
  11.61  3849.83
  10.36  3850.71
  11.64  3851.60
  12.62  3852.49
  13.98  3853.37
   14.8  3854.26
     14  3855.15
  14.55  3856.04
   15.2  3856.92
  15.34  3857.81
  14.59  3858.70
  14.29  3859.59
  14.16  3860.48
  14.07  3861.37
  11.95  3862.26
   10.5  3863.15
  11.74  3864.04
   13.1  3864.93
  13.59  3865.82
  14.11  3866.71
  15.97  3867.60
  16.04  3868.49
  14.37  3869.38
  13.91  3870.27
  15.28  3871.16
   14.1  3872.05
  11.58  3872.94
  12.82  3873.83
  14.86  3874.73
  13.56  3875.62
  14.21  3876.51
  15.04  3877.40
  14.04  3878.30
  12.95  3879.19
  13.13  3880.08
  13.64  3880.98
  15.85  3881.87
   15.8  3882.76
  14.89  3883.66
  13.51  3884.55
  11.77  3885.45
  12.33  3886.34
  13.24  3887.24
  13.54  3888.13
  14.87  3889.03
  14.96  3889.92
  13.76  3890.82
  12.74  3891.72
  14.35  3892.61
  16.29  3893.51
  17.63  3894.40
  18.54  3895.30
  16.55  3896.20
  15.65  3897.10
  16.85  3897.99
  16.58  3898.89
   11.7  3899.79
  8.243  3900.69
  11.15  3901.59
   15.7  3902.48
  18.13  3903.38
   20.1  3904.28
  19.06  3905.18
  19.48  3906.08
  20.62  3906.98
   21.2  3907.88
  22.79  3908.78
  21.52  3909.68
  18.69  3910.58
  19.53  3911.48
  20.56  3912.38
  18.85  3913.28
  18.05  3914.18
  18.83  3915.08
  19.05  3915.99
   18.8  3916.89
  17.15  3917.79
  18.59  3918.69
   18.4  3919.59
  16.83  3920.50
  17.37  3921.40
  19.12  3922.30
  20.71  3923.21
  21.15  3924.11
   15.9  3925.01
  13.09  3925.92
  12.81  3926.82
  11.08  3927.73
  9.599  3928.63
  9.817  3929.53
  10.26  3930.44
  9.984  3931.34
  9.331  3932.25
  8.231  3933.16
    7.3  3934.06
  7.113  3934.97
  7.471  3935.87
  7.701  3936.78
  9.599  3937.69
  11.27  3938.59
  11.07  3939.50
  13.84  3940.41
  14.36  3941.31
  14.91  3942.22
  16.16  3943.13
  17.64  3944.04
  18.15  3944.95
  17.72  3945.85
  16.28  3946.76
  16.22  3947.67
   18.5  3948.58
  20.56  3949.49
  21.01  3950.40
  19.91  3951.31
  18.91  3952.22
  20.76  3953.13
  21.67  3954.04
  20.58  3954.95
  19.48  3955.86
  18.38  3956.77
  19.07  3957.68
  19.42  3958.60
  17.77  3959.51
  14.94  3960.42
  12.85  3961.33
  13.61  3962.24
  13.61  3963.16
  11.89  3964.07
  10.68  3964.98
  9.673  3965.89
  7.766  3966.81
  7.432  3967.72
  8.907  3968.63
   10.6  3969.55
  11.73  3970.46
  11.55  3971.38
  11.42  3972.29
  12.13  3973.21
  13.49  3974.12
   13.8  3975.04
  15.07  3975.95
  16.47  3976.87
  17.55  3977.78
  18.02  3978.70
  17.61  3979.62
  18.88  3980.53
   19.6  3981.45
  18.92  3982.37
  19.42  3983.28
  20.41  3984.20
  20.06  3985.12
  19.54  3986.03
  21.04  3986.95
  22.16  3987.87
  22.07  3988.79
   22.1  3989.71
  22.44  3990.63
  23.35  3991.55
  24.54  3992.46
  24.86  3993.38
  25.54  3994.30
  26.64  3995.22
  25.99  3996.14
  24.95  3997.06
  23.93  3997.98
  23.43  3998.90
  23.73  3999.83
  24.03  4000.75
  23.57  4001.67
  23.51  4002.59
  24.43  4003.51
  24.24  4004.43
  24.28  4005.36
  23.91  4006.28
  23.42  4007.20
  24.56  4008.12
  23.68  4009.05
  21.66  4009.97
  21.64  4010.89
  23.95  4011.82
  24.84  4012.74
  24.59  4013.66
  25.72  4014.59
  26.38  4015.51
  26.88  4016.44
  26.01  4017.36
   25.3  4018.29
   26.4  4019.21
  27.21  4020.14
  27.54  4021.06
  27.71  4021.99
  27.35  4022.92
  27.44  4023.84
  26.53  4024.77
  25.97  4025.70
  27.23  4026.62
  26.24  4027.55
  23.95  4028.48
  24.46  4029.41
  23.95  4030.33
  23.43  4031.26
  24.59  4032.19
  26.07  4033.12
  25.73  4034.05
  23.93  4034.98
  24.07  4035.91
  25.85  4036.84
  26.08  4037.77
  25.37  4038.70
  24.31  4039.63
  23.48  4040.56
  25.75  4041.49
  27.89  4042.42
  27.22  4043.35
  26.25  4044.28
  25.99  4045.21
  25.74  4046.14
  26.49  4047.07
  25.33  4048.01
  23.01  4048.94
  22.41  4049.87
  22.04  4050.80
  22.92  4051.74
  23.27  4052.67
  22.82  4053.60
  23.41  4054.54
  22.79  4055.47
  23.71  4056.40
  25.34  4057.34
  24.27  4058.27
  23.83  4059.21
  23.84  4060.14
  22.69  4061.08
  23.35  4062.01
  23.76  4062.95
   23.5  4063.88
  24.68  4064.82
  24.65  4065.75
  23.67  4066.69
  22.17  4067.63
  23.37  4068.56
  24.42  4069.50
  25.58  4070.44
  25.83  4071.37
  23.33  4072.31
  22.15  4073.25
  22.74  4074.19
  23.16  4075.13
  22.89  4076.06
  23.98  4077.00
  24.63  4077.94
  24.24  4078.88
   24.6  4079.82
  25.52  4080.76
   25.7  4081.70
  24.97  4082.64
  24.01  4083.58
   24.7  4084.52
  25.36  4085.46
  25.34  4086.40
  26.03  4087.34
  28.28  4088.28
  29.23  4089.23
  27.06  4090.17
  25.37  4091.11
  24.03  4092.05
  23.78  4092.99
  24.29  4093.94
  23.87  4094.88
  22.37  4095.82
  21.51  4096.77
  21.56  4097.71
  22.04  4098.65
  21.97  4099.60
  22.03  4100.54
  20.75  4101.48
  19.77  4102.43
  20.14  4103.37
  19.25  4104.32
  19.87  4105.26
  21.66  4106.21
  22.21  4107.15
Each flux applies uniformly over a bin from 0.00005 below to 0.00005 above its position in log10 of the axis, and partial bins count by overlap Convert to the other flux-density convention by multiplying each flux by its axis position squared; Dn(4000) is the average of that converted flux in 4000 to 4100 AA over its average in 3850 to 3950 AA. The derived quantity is 1.79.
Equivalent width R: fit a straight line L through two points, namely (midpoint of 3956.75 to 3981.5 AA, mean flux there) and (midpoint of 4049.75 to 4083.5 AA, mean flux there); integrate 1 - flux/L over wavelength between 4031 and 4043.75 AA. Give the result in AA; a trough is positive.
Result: -2.73 AA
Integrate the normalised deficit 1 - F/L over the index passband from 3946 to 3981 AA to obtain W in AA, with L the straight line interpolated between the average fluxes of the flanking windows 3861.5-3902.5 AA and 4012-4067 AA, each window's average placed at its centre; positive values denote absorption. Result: 7.3 AA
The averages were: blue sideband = 14.1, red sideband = 25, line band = 15.5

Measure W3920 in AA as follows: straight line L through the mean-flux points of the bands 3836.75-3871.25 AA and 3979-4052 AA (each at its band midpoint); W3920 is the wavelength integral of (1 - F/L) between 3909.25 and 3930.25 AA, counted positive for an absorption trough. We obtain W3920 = 0.4 AA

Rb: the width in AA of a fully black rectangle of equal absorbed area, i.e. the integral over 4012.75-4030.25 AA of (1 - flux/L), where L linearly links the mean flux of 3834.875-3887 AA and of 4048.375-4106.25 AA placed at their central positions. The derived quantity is -4.4 AA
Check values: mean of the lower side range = 13.1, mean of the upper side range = 23.6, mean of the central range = 26.2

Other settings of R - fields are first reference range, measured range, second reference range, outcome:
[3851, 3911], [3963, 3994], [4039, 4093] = 5.5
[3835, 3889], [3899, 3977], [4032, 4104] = 8.0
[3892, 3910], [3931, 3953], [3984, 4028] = 6.6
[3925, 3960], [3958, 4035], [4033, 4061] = -3.6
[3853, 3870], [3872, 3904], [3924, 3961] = -0.1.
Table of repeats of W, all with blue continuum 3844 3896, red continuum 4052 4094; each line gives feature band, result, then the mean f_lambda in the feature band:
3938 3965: 1.9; 16.8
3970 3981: 2.6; 14.8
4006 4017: -1.6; 24.3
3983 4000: -2.4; 23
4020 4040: -3.2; 25.7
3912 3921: -1.3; 18.5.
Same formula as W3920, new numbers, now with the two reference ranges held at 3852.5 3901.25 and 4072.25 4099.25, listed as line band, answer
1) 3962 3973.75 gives 4.92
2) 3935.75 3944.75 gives 2.36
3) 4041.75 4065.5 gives -1.56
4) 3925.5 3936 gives 4.41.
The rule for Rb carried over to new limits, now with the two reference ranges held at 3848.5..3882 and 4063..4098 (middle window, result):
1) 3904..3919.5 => -3.5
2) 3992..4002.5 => -2.3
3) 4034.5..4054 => -1.9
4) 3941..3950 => 0.3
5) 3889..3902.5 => 0.4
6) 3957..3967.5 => 2.7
